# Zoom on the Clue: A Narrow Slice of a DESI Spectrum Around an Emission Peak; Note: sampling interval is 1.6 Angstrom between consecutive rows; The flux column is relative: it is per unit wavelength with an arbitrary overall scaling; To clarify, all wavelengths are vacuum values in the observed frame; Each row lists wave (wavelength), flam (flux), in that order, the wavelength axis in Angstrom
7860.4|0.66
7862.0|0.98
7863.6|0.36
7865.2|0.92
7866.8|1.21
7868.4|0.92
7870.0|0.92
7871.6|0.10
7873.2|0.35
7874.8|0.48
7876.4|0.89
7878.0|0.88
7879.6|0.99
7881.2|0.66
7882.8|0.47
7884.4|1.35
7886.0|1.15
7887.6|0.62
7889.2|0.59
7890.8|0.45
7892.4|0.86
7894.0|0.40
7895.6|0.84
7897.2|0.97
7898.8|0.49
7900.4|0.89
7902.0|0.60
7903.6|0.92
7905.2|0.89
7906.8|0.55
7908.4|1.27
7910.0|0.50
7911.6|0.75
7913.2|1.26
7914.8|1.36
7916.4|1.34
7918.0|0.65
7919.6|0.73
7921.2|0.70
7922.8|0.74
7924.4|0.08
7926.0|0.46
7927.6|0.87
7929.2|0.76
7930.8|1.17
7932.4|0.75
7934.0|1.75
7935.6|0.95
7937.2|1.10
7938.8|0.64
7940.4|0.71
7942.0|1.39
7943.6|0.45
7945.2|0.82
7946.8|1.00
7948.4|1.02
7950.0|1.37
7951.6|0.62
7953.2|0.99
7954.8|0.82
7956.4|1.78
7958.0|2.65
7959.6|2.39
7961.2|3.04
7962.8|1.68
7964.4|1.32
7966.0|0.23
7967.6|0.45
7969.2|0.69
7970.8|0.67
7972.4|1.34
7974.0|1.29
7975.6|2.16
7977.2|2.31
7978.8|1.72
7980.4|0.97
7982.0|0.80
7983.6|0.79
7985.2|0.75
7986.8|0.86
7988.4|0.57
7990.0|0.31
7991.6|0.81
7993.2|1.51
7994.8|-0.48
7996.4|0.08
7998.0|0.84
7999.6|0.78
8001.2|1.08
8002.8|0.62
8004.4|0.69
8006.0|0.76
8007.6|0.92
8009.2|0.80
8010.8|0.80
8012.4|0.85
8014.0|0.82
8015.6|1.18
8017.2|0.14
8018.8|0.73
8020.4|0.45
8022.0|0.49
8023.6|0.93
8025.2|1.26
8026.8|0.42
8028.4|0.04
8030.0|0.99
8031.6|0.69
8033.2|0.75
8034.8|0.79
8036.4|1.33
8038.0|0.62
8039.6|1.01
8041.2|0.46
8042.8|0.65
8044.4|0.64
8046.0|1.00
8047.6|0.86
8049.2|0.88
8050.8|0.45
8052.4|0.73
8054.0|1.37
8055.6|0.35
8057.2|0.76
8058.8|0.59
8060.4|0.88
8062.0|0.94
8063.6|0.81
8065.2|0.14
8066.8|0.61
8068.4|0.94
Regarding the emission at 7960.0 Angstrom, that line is [S II] 6716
